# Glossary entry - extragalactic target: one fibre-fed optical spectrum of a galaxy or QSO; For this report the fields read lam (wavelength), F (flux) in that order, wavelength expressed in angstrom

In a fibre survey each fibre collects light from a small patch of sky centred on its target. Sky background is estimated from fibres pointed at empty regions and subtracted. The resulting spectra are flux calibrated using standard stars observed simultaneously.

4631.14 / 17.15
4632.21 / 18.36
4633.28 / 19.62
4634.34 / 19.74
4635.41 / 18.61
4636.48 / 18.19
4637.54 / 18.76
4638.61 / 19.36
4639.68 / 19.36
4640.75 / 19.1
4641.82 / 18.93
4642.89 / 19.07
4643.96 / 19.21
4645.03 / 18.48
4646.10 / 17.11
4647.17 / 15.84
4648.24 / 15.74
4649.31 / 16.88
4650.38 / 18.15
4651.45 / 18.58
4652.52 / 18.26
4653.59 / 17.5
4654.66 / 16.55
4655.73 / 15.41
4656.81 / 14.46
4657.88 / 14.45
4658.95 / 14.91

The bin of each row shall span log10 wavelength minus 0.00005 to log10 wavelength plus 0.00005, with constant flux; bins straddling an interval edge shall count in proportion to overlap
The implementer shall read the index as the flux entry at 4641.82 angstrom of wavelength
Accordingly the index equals 18.93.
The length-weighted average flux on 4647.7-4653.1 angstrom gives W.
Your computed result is 17.5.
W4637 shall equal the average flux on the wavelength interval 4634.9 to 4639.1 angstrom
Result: 18.7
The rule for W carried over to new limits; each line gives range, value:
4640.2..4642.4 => 19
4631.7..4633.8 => 19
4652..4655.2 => 17.5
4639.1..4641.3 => 19.2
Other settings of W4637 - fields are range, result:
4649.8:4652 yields 18.4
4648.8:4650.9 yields 17.5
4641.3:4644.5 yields 19.1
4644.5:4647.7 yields 17.1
